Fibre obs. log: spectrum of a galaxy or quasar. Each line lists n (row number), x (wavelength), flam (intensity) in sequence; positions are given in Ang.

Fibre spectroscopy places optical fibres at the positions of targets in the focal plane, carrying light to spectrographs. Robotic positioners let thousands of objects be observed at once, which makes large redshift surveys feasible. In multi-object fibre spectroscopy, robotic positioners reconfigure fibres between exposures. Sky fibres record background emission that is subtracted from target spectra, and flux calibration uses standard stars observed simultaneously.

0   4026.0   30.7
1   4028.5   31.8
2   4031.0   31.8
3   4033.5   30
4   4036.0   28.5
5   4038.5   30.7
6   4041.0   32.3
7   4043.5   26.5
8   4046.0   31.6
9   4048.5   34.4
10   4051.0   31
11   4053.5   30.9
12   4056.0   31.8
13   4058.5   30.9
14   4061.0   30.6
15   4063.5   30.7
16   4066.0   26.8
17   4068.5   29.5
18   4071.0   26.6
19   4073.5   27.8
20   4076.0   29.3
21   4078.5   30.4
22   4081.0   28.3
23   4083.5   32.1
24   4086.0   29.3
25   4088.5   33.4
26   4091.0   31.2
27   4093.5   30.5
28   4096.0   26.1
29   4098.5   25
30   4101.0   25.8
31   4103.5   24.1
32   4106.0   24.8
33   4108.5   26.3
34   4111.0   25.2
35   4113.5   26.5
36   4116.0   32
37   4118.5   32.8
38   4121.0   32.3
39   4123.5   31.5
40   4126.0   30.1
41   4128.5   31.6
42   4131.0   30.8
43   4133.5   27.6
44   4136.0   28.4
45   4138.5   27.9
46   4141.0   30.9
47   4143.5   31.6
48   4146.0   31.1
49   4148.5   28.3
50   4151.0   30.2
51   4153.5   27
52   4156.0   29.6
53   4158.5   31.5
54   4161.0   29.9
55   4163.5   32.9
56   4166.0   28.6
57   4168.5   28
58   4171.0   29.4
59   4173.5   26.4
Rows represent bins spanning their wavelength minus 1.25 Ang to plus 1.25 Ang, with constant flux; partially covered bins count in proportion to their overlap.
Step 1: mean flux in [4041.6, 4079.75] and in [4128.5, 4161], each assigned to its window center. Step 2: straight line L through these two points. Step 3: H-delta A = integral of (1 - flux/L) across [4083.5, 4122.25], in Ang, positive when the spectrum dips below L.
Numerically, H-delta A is 1.7 Ang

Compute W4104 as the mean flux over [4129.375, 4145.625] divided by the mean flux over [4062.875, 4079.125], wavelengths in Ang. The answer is 1.04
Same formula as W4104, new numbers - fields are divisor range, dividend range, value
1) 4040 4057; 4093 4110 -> 0.83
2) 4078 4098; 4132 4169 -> 0.99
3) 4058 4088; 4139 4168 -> 1.02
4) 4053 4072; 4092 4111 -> 0.88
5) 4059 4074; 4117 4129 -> 1.10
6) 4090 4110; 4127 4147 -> 1.12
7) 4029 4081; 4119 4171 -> 1.00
